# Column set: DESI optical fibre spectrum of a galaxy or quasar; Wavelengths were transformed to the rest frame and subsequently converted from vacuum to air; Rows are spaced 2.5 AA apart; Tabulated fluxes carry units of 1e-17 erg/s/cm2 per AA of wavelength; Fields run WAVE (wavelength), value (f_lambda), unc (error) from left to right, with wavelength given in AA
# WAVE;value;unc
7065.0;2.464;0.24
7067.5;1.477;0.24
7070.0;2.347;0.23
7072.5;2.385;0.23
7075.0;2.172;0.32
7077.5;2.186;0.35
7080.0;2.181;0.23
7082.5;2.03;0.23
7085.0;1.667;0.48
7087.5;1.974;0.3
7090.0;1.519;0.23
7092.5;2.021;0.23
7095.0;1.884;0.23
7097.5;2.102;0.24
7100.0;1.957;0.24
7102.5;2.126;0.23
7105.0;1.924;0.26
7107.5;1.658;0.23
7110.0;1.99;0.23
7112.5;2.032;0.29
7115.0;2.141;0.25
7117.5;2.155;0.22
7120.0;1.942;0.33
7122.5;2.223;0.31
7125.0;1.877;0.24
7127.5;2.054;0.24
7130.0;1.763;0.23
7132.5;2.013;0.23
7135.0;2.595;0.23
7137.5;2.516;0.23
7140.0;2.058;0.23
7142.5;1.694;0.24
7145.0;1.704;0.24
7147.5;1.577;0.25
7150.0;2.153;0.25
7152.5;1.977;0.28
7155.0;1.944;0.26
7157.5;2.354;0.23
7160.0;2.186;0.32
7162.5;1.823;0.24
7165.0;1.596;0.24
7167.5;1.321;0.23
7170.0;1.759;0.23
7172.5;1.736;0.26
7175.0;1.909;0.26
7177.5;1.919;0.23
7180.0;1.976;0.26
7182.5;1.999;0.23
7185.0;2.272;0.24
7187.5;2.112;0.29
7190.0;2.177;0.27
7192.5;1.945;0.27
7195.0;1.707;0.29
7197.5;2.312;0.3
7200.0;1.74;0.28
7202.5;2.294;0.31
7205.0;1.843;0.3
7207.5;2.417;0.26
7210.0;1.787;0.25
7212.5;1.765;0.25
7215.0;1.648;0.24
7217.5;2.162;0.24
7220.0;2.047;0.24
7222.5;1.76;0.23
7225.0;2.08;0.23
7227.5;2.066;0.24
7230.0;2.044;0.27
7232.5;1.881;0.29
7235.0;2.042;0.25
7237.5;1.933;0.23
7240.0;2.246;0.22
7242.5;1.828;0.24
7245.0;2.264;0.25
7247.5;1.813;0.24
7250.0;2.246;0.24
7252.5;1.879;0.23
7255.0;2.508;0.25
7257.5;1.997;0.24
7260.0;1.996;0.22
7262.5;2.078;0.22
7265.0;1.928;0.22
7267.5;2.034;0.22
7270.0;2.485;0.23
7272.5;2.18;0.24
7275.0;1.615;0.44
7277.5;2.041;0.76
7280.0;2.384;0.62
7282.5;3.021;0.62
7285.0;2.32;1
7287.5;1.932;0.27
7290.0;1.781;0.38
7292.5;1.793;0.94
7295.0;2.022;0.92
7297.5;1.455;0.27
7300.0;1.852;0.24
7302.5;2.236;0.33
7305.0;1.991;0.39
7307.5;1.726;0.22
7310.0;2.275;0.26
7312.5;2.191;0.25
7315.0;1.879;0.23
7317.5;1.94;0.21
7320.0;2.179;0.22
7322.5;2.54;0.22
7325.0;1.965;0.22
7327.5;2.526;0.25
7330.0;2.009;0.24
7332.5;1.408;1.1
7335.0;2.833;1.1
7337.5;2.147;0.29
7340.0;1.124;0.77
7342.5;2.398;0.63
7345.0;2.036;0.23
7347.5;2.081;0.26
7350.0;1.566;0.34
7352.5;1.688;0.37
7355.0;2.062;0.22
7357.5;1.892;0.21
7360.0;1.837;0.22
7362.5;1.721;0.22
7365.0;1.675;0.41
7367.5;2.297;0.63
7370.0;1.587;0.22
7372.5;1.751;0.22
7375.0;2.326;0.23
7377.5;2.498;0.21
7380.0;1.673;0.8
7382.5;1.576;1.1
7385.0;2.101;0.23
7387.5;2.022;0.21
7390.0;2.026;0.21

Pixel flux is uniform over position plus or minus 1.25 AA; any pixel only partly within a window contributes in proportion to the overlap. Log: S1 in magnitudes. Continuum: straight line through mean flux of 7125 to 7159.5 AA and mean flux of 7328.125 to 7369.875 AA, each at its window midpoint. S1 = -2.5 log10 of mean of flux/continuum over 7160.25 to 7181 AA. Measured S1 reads 0.138 mag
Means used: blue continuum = 2.03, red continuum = 1.92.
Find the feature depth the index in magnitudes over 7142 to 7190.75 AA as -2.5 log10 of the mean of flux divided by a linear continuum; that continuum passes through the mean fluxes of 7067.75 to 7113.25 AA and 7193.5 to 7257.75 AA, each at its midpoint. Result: 0.053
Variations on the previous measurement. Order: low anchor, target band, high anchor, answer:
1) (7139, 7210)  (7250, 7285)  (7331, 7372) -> -0.136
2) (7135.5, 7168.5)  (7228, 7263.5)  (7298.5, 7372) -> -0.051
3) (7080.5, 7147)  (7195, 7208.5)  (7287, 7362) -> -0.052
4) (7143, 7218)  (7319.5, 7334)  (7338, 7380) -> -0.109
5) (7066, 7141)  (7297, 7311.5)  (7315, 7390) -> 0.022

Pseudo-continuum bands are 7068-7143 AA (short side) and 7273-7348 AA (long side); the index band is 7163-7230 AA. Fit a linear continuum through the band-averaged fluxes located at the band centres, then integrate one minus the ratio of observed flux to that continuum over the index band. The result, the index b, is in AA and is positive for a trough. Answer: 3.58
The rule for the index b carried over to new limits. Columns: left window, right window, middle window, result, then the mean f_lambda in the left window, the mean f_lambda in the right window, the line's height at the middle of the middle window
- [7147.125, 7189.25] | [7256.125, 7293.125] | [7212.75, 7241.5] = 0.68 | 1.93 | 2.11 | 2.03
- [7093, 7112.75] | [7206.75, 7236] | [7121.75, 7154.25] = -0.84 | 1.96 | 1.97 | 1.96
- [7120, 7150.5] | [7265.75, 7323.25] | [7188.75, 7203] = 0.15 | 2.01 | 2.08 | 2.04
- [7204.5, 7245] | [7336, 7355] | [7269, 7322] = -3.81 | 1.98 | 1.89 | 1.93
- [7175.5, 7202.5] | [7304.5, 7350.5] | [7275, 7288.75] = -1.55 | 2.03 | 2.05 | 2.04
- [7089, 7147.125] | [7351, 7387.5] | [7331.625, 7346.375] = -0.68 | 1.99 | 1.91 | 1.92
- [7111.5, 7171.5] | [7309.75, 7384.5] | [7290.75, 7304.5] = 0.76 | 1.98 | 1.99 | 1.98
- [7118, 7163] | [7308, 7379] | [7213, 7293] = -1.72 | 2.03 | 2.01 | 2.02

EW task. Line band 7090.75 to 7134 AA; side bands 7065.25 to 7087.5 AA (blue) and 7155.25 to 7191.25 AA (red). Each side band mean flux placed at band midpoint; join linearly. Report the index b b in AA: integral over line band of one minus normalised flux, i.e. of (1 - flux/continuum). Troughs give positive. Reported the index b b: 0.7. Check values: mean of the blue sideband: 2.07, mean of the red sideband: 1.94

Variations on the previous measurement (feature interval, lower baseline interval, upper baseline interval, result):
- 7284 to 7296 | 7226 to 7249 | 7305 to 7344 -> 0.5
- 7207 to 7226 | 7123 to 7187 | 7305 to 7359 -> 0.4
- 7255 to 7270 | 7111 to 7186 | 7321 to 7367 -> -0.8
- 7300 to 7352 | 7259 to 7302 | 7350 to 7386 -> -1.9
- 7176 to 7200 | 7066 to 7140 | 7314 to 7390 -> -0.2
